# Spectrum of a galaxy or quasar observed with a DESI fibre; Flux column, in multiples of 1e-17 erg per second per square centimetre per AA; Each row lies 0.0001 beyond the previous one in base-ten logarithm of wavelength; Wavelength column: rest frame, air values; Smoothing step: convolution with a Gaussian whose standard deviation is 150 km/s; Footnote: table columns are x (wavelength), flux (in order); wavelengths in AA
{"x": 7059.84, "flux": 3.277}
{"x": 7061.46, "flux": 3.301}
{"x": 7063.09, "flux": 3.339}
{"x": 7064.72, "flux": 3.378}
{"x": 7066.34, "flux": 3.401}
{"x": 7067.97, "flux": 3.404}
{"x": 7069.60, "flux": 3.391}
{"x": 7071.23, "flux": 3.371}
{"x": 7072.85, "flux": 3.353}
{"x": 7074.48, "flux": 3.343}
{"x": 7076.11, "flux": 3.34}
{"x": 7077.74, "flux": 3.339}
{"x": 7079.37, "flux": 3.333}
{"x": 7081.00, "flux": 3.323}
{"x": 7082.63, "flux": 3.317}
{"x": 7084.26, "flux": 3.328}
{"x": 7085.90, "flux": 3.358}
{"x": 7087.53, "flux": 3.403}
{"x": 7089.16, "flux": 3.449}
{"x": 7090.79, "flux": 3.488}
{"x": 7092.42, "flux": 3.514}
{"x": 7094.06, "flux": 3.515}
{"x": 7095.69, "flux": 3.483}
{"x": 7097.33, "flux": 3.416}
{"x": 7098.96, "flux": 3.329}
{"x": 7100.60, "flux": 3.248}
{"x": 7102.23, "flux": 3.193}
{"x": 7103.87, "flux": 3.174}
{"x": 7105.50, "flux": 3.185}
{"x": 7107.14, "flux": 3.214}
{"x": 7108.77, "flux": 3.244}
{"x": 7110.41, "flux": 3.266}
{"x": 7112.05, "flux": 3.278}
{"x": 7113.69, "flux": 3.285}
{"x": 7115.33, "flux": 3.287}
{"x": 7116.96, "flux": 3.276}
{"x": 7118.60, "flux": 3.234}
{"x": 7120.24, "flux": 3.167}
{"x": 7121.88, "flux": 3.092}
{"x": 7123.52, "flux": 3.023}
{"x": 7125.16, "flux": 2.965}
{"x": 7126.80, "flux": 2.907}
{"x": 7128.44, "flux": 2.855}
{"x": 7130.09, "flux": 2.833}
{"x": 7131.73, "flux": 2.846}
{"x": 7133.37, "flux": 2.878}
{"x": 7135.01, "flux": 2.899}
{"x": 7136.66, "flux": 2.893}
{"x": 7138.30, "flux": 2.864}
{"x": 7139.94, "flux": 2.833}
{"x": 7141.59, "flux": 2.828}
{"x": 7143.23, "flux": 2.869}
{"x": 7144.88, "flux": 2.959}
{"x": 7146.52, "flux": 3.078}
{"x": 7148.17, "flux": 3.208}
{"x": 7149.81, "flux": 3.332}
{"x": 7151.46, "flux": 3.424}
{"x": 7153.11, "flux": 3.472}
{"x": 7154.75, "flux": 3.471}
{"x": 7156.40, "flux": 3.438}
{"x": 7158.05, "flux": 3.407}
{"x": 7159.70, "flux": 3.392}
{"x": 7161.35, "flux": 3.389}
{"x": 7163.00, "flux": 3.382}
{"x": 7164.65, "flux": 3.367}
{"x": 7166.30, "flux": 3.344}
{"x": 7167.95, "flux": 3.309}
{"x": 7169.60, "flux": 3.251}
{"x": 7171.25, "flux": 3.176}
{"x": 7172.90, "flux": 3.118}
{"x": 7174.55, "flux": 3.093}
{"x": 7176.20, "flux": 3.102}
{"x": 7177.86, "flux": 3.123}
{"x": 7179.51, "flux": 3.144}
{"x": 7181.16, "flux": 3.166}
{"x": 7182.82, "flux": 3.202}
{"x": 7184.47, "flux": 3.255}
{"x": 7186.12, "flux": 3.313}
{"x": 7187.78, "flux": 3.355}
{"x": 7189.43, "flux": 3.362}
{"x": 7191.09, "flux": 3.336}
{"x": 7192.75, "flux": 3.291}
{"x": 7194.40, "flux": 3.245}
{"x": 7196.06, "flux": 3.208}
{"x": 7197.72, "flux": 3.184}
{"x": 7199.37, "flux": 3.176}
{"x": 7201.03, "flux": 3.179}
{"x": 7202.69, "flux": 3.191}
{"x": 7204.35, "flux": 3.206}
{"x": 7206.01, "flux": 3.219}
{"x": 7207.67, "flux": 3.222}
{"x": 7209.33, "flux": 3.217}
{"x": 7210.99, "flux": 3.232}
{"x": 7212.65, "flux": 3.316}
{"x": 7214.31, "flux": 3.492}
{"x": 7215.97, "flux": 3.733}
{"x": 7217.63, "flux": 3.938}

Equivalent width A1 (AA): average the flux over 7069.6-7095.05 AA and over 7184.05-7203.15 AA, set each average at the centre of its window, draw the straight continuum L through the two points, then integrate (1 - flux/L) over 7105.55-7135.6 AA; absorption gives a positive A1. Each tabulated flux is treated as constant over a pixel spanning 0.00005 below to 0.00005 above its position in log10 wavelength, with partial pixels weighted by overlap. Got 2.3 AA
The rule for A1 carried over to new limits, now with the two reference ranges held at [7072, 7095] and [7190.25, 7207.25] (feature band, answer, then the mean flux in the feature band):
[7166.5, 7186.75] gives 0.4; 3.19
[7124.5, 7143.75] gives 2.6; 2.87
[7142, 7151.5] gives 0.5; 3.11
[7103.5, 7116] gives 0.4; 3.24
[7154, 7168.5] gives -0.5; 3.39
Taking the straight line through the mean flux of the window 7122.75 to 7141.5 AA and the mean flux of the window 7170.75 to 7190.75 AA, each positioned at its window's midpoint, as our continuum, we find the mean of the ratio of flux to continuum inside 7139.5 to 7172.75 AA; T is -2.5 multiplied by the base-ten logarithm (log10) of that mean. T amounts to -0.070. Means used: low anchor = 2.89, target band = 3.25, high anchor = 3.2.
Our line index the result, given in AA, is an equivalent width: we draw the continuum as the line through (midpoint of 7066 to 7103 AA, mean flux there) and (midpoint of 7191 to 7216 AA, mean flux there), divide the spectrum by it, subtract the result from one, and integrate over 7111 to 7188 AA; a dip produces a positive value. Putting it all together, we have 3.6 AA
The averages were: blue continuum 3.38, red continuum 3.26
